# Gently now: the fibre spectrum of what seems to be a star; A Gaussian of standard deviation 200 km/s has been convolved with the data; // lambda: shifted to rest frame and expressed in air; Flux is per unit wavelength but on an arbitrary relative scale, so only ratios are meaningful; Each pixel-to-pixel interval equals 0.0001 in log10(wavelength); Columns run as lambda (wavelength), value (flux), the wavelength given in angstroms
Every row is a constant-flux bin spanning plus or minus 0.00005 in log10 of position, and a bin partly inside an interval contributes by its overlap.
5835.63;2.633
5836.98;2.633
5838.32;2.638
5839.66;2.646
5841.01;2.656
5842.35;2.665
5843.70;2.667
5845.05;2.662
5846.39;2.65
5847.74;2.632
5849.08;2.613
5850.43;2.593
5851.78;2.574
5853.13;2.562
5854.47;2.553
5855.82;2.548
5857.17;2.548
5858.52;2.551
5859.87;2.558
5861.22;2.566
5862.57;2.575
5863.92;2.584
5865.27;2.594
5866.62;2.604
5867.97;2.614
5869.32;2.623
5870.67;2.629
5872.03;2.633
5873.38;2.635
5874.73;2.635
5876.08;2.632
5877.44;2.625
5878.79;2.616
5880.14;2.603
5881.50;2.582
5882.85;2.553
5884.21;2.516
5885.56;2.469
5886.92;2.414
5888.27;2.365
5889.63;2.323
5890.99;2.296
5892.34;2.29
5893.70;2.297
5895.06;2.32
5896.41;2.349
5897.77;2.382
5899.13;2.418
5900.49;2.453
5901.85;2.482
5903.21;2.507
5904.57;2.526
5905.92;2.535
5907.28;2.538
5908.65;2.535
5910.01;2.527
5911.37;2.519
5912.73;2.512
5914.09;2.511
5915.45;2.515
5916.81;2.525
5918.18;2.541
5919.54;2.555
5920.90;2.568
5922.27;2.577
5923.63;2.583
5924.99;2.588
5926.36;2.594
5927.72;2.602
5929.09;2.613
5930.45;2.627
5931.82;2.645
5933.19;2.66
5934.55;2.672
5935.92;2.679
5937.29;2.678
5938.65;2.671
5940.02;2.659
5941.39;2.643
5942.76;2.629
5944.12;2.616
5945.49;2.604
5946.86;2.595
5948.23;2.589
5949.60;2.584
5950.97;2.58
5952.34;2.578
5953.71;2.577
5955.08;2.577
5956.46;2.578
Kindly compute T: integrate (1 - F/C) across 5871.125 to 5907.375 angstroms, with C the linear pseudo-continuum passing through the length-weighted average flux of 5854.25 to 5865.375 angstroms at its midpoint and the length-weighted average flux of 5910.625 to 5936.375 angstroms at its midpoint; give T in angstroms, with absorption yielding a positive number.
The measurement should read 1.3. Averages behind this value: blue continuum 2.56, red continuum 2.58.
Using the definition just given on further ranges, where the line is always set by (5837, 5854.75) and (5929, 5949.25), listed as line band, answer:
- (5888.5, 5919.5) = 2.2 angstroms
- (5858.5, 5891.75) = 1.0 angstroms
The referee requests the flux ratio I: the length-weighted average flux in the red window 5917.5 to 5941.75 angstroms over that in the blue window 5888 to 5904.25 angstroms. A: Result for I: 1.10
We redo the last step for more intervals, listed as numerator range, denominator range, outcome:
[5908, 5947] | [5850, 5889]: 1.01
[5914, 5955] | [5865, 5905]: 1.04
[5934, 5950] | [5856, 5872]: 1.02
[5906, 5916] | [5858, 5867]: 0.98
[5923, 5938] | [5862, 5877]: 1.01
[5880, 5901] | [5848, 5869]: 0.93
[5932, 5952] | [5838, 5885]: 1.01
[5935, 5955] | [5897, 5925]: 1.04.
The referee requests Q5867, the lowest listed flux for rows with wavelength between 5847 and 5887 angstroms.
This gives 2.414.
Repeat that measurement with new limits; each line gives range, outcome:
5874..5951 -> 2.29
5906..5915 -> 2.511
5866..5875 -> 2.604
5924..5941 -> 2.588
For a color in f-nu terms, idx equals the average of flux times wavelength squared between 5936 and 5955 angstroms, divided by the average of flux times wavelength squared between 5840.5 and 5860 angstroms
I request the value 1.04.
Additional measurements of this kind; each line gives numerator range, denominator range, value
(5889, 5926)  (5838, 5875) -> 0.97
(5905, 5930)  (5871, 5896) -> 1.04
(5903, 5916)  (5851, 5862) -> 1.01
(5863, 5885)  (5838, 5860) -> 1.01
